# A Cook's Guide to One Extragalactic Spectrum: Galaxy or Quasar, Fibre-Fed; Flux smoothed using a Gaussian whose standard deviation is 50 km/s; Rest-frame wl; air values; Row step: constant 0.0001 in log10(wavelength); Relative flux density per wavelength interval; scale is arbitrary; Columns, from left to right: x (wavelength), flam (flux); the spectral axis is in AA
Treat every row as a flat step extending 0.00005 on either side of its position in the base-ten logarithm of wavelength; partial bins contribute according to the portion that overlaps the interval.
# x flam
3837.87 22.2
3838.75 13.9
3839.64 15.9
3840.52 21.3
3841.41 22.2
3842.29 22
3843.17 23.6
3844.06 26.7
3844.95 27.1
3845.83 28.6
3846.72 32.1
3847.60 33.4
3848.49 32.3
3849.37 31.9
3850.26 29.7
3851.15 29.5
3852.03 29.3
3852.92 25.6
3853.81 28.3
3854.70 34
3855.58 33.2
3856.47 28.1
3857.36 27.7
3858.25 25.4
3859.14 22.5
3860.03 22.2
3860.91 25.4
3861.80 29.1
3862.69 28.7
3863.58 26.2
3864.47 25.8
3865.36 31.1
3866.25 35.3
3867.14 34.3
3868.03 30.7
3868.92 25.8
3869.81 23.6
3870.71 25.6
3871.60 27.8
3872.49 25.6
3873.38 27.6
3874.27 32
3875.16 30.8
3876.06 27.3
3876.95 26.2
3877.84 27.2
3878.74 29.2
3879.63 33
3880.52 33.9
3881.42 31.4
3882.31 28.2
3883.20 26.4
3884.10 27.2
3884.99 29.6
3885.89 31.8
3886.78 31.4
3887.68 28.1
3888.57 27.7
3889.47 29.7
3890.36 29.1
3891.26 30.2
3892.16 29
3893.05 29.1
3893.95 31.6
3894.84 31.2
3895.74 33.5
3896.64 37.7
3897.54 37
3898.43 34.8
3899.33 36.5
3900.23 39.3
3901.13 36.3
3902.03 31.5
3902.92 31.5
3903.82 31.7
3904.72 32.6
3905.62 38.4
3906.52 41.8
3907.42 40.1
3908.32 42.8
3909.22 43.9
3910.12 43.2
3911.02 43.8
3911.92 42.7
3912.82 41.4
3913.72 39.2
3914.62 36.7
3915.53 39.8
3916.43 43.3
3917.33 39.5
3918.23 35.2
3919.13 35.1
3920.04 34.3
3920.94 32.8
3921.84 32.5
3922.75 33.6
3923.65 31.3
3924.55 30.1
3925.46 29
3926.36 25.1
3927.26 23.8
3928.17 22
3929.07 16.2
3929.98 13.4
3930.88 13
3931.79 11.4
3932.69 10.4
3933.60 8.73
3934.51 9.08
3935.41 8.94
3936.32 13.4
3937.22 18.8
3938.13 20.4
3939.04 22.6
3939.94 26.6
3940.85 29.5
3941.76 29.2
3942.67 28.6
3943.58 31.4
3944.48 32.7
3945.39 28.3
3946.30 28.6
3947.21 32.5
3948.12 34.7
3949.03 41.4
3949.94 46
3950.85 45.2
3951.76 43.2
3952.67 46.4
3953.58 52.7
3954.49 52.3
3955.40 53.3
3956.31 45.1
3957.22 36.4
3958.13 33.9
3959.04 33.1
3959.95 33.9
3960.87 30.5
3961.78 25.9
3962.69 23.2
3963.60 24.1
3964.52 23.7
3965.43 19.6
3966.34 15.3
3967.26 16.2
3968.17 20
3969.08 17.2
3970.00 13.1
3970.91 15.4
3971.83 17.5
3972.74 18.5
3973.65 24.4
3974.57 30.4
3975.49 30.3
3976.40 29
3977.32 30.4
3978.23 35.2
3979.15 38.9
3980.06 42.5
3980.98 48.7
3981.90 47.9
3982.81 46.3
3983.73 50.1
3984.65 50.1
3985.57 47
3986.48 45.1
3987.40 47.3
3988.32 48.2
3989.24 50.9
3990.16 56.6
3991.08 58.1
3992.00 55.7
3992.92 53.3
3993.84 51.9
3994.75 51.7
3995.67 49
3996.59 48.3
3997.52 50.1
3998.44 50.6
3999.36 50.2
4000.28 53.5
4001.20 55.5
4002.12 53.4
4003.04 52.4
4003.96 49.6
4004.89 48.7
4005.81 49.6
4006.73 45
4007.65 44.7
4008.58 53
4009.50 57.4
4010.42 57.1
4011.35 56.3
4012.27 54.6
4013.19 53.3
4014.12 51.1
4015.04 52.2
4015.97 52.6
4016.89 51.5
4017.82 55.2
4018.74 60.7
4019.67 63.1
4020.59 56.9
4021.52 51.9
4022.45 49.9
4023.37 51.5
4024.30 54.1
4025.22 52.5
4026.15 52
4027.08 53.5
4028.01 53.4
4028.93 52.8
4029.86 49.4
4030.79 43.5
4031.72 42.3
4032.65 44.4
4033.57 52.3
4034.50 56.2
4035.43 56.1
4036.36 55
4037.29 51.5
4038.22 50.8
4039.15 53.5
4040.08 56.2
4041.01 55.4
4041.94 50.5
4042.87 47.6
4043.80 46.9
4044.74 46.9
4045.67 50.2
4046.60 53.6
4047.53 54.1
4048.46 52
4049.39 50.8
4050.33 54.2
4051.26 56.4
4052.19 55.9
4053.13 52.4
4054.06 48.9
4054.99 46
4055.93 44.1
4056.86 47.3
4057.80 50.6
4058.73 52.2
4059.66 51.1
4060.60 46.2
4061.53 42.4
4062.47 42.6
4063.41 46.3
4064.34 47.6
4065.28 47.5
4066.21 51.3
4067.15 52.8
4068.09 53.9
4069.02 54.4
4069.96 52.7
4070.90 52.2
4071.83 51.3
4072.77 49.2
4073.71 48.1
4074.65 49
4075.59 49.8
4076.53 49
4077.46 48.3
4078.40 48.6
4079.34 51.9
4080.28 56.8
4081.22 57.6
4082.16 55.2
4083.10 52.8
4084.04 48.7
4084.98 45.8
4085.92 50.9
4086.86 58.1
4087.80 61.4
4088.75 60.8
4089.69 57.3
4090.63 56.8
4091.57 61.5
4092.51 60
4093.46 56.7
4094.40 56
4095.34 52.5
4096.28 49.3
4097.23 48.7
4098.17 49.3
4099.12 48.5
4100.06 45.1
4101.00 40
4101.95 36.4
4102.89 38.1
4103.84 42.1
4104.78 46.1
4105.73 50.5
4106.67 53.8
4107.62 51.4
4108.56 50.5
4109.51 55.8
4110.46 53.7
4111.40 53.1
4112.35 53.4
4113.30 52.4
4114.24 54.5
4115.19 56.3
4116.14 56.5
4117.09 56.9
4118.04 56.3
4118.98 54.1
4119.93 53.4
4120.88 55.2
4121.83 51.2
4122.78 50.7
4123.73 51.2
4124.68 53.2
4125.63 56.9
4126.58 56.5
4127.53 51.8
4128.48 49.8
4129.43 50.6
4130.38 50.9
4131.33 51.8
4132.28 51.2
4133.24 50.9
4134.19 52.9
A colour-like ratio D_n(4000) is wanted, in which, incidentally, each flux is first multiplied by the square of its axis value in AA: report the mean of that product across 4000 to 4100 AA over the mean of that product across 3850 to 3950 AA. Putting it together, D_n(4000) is 1.88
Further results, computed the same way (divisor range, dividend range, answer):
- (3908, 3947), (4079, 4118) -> 2.01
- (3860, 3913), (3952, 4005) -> 1.30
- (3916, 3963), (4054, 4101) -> 1.83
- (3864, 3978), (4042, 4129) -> 1.85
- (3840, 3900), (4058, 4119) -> 1.97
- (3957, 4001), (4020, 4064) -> 1.40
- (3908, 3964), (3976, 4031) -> 1.66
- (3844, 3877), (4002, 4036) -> 1.98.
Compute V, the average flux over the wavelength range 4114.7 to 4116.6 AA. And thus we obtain 56.2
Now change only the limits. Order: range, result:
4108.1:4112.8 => 53.3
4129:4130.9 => 50.8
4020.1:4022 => 54.5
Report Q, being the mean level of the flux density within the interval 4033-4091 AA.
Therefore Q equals 51.5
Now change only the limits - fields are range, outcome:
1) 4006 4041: 52.7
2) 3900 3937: 30.3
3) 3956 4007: 39.1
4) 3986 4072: 51.5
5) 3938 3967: 33.5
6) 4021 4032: 50.7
